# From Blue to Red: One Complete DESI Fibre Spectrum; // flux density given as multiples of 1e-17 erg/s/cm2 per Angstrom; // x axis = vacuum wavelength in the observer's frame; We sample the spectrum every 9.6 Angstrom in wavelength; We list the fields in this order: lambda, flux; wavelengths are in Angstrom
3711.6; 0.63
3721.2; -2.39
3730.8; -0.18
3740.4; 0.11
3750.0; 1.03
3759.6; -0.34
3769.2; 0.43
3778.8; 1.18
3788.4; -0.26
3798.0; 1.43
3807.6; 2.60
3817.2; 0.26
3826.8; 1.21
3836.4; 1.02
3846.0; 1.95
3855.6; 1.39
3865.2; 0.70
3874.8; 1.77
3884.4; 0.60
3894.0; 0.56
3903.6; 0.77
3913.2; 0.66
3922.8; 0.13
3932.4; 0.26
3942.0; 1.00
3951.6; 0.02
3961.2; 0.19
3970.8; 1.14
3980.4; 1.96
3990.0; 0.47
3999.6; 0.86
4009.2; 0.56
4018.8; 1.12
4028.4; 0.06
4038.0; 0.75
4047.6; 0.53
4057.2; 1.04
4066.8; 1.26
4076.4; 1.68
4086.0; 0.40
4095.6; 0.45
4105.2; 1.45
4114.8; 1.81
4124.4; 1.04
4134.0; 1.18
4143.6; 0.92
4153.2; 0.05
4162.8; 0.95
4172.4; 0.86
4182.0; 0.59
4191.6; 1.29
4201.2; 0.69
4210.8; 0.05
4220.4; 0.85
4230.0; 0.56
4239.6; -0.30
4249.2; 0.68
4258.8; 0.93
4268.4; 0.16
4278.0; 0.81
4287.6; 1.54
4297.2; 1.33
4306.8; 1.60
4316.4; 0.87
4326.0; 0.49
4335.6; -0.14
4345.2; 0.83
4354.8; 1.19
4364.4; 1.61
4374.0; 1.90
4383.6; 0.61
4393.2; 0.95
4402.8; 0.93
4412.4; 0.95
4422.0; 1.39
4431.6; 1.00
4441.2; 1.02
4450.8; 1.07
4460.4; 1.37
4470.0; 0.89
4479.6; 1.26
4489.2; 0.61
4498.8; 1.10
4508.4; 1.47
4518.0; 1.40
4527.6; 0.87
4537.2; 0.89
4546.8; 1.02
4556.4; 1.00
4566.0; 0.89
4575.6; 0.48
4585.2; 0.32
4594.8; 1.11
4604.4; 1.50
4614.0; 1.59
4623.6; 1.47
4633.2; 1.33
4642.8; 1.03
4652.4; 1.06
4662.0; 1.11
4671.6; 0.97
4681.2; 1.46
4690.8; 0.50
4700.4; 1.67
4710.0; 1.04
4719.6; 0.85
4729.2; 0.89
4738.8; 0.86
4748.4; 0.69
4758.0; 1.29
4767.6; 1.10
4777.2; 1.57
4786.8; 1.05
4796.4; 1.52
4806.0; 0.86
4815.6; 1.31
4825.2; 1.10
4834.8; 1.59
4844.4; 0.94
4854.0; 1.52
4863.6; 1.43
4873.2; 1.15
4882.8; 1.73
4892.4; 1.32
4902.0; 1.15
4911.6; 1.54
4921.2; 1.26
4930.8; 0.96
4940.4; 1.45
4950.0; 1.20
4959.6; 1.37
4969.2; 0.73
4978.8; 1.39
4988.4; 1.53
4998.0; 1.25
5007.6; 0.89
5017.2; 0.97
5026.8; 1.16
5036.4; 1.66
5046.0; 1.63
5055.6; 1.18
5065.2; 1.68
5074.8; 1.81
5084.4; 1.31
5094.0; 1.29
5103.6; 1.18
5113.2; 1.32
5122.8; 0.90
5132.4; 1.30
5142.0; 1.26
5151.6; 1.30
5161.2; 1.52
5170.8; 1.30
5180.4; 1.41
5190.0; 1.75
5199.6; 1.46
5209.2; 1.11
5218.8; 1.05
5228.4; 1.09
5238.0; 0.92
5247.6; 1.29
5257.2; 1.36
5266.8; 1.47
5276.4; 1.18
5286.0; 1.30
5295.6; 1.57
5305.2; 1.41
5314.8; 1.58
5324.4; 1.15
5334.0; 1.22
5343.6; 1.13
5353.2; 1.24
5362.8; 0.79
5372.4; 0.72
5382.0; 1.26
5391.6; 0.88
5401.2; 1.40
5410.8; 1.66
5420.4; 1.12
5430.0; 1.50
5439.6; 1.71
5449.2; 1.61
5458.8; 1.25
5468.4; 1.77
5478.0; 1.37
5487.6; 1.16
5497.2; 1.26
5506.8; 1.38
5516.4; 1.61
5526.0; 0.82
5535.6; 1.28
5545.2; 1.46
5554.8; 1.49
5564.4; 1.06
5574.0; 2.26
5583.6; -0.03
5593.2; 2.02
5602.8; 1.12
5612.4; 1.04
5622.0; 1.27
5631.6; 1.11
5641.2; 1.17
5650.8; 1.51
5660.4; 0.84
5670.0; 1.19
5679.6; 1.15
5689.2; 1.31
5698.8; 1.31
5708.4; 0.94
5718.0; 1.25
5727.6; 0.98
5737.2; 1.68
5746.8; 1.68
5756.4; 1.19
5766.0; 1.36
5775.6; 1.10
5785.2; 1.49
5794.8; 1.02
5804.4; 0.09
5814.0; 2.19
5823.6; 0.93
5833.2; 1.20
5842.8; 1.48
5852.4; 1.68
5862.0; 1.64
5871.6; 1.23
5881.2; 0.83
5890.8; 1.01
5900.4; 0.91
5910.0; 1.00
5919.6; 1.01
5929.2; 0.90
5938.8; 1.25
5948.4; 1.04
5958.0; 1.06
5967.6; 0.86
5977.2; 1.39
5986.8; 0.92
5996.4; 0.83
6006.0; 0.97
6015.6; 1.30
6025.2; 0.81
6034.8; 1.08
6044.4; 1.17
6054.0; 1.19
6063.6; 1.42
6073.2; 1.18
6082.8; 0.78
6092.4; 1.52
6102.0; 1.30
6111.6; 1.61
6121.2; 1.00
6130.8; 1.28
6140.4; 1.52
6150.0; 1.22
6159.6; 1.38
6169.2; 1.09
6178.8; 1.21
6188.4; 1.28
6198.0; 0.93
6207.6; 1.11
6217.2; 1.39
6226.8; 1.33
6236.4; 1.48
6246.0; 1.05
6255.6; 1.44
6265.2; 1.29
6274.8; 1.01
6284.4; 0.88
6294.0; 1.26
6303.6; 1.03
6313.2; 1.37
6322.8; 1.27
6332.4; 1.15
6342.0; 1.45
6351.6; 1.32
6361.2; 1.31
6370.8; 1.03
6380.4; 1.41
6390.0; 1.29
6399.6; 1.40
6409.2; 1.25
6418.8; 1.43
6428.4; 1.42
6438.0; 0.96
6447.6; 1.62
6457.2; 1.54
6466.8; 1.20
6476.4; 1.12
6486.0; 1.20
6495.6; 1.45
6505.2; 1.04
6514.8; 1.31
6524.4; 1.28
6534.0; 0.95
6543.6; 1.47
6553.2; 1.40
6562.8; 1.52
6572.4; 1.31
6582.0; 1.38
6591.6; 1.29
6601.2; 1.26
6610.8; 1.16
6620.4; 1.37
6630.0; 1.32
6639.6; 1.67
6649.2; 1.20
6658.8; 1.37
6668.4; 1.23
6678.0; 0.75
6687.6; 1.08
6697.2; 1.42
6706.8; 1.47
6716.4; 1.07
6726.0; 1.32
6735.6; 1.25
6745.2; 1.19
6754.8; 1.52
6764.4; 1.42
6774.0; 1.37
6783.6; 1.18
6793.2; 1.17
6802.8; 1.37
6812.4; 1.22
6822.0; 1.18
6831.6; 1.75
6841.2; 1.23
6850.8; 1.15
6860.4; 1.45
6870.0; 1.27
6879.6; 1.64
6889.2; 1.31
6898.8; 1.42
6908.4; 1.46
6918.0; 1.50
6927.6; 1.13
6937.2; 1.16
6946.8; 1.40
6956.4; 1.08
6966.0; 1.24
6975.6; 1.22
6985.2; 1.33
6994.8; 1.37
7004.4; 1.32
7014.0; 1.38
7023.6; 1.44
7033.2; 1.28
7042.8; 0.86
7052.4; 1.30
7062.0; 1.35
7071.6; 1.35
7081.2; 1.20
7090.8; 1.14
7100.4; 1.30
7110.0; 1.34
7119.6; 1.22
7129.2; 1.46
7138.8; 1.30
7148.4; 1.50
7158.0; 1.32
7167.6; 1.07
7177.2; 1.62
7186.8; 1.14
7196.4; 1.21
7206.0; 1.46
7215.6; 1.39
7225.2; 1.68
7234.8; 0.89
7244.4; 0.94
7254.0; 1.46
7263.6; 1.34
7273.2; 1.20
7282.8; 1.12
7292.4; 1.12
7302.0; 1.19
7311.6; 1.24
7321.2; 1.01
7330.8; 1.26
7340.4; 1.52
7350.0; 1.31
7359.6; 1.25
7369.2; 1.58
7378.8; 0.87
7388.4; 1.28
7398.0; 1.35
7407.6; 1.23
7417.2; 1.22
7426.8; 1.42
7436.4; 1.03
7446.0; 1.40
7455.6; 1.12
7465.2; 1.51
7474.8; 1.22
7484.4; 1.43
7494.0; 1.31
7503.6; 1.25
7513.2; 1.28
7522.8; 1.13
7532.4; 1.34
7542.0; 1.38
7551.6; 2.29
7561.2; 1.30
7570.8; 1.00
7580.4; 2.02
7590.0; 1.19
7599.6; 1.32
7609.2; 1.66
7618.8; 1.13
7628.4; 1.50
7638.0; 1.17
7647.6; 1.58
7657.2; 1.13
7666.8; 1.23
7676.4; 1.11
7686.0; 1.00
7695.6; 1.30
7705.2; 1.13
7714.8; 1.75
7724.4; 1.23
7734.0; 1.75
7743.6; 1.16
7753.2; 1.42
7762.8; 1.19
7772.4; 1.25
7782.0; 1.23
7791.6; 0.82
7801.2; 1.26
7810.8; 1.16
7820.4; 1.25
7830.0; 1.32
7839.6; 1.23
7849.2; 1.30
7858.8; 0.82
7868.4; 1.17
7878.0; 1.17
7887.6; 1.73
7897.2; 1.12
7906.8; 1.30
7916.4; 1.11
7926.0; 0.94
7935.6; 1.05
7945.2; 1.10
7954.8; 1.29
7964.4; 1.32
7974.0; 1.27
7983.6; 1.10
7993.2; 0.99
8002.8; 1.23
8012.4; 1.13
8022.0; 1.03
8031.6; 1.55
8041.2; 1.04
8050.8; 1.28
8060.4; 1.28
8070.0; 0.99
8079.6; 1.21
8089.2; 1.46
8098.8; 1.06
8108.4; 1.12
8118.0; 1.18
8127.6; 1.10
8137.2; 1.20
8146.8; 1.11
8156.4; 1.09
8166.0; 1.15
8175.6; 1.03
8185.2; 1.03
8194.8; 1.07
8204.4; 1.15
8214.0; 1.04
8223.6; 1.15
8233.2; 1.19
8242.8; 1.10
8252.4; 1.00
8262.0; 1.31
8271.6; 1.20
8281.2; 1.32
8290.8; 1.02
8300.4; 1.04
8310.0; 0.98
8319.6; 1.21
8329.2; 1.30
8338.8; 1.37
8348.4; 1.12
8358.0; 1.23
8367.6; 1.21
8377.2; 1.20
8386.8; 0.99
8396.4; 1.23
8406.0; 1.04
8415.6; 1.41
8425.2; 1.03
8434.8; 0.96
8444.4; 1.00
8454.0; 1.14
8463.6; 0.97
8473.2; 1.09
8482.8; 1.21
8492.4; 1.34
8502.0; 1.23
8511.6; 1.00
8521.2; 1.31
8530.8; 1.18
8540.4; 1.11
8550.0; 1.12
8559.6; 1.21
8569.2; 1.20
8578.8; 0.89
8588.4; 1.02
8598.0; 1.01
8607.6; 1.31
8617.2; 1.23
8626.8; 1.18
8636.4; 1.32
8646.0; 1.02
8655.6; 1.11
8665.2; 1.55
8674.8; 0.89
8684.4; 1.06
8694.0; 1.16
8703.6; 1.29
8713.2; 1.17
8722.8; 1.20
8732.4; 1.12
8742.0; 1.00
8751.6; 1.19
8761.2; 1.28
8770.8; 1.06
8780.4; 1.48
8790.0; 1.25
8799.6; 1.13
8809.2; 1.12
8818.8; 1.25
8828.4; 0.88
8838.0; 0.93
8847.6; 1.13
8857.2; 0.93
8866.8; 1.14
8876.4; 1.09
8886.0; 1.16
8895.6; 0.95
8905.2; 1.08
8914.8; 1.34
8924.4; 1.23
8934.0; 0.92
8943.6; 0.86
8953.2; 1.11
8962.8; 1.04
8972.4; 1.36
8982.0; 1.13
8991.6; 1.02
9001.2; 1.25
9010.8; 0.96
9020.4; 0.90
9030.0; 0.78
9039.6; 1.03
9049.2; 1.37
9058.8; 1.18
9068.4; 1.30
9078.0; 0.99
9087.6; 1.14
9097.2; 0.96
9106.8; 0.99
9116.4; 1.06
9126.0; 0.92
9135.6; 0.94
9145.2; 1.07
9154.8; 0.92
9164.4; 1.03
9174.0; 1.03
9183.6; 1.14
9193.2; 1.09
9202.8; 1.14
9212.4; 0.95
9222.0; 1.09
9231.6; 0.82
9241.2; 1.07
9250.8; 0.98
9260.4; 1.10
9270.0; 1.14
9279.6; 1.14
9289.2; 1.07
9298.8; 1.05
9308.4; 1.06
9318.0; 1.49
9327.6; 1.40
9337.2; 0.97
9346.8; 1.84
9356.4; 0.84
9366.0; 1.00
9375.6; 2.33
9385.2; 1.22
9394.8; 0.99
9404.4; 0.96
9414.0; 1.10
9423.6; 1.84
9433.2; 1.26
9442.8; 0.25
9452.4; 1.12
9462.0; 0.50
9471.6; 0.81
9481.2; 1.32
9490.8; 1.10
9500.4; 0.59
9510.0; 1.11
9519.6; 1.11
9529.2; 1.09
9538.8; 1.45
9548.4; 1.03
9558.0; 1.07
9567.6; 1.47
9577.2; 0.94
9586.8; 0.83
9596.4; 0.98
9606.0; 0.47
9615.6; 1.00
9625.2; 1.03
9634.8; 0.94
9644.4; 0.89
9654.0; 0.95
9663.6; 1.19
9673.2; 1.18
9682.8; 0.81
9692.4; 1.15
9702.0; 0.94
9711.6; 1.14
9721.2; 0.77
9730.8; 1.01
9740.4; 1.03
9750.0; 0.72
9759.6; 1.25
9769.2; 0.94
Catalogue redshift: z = 0.15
